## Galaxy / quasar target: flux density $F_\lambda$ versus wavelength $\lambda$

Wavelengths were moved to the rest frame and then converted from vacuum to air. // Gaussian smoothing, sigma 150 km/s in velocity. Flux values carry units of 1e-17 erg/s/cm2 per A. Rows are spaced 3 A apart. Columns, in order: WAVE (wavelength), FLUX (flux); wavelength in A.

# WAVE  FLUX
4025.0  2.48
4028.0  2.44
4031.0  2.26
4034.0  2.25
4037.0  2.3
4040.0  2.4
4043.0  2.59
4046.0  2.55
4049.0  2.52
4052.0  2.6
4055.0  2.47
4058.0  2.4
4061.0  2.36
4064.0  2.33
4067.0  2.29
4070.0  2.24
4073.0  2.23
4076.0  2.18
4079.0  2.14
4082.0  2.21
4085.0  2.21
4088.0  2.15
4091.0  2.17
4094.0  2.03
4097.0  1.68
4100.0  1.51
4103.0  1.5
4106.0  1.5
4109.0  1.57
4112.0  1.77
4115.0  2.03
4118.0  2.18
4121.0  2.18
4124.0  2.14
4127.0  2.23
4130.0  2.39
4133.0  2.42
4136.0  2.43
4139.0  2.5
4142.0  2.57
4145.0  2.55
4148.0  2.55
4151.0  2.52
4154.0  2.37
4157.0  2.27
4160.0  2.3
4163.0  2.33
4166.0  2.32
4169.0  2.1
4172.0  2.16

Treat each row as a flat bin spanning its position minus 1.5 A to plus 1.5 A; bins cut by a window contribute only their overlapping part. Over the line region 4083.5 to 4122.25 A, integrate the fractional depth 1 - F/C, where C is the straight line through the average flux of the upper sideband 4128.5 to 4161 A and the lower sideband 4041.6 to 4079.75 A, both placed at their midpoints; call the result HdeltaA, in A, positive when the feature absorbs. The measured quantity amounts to 8.54 A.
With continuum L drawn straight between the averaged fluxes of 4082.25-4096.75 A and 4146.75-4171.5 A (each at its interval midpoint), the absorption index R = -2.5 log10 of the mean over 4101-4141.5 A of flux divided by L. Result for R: 0.074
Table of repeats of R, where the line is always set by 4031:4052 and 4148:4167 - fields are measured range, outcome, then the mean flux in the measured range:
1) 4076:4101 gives 0.18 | 2.03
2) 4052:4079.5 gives 0.05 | 2.32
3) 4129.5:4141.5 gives -0.03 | 2.45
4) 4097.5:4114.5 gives 0.44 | 1.6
